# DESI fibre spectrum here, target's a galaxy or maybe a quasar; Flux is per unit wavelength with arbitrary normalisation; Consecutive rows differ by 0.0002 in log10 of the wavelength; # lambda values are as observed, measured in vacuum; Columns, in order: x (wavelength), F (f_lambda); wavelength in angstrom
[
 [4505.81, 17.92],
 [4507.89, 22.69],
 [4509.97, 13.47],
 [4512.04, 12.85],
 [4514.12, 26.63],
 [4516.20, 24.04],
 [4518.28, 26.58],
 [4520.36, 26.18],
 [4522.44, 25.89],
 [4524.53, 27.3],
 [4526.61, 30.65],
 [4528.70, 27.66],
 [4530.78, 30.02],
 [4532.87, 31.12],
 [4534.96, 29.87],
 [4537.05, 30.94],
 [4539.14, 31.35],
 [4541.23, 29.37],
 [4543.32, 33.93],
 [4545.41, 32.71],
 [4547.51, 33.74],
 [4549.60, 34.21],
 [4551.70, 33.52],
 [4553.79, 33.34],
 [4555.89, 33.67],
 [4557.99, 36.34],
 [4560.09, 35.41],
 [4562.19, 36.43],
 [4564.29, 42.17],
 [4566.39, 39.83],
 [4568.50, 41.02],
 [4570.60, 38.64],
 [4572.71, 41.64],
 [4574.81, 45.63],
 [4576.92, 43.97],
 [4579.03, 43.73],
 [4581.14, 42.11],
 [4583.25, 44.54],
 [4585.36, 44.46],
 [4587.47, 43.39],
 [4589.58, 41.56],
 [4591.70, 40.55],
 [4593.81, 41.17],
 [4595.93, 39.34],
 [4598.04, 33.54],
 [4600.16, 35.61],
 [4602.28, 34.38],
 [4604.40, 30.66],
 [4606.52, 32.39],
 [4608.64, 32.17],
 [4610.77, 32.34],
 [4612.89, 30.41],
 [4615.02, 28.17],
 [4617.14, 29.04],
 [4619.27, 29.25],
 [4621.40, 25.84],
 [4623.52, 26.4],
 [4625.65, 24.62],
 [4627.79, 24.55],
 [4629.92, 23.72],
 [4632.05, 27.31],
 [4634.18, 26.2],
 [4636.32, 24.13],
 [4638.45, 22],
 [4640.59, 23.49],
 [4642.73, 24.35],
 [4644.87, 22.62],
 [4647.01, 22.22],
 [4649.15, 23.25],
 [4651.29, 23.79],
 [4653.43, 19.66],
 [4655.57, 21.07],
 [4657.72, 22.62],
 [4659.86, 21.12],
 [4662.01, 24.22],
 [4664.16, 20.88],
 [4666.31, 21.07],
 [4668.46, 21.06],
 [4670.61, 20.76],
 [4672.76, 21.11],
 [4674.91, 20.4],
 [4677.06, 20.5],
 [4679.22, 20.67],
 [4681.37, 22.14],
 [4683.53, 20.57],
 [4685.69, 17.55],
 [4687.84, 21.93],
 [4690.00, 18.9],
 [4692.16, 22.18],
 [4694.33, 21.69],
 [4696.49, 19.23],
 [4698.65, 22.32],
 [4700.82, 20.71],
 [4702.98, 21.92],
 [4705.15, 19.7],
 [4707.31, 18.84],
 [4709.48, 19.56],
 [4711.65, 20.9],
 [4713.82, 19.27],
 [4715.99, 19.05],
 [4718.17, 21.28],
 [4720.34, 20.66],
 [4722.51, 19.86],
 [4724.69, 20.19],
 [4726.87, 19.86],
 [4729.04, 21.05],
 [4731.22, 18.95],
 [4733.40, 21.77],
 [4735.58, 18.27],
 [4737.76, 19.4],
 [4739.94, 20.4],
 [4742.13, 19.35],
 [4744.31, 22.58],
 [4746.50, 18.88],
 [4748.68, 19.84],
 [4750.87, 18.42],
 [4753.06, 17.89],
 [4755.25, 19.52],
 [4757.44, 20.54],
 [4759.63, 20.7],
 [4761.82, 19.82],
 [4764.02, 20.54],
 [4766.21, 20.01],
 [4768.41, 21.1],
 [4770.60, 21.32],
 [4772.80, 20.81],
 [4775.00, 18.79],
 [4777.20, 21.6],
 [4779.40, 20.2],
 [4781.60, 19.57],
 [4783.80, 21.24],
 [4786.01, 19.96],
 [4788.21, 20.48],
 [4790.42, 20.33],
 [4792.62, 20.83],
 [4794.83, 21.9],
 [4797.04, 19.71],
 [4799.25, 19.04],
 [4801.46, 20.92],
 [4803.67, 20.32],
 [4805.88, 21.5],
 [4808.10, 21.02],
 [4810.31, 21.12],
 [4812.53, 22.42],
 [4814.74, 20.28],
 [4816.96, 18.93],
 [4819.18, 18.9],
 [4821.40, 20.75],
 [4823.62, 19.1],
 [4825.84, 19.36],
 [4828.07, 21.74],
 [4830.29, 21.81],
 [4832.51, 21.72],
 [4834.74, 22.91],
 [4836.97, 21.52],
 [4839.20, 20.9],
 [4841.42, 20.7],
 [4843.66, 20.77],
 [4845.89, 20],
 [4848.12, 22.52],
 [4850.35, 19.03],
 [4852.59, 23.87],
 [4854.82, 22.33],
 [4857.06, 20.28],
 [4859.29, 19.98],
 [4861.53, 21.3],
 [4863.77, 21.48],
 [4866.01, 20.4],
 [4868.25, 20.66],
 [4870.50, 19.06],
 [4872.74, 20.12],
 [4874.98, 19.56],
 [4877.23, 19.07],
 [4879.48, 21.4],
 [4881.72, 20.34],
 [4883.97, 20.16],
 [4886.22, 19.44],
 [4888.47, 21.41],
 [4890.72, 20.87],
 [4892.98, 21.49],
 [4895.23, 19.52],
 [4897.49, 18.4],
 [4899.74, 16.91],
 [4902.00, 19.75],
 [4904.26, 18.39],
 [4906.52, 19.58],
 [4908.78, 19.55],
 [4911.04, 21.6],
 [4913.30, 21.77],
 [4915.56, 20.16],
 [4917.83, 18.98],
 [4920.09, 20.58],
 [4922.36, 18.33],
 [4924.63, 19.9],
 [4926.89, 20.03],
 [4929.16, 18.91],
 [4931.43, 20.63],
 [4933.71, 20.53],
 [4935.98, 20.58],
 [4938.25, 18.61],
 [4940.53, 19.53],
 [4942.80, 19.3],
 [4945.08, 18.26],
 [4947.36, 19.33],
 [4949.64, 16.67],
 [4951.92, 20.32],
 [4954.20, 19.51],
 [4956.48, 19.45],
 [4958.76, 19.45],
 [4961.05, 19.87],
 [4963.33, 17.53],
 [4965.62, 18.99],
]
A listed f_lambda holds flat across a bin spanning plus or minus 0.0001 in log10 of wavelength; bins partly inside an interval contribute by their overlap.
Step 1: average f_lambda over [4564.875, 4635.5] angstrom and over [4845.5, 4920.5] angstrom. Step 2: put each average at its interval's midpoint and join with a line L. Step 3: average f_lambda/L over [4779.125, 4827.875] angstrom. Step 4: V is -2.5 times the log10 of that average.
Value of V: 0.197 mag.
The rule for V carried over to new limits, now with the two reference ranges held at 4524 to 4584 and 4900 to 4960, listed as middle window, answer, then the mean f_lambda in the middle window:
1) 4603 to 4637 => 0.174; 28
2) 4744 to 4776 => 0.321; 20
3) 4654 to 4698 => 0.406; 21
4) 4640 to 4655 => 0.363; 22.7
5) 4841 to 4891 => 0.085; 20.6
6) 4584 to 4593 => -0.236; 42.5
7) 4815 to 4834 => 0.184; 20.3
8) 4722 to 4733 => 0.371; 20.1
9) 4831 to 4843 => 0.099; 21.5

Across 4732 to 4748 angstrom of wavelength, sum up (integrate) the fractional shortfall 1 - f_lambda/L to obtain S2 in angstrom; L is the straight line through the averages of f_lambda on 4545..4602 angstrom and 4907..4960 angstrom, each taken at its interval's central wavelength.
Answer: 5.31 angstrom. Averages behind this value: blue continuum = 39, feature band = 20.1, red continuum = 19.6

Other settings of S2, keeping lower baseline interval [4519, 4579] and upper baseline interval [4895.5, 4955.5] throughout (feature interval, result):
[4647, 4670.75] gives 6.5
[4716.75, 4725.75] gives 2.3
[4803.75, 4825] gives 3.1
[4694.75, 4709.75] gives 4.2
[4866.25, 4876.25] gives 0.8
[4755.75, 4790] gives 6.8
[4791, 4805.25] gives 2.3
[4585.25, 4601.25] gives -3.5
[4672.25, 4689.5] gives 5.1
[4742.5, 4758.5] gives 4.1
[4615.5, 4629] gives 2.1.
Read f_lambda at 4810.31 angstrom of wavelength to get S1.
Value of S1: 21.12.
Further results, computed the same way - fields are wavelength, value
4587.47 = 43.39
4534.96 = 29.87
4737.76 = 19.4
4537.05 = 30.94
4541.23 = 29.37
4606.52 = 32.39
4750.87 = 18.42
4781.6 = 19.57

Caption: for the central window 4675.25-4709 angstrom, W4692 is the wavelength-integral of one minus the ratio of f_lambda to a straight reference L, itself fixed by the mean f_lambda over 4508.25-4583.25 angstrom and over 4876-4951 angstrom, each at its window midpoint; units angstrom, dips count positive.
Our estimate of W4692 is 8.6 angstrom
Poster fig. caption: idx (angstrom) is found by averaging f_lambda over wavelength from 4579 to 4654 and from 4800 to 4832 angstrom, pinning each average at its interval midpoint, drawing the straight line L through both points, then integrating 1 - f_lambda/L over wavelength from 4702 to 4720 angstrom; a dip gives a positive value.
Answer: 4.07 angstrom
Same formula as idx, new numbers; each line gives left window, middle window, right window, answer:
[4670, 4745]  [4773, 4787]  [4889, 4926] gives -0.08 angstrom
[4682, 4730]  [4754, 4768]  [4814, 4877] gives 0.19 angstrom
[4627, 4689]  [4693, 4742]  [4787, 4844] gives 3.27 angstrom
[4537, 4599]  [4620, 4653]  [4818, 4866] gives 9.40 angstrom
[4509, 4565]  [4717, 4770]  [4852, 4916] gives 9.07 angstrom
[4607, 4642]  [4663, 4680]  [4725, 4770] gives 2.40 angstrom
